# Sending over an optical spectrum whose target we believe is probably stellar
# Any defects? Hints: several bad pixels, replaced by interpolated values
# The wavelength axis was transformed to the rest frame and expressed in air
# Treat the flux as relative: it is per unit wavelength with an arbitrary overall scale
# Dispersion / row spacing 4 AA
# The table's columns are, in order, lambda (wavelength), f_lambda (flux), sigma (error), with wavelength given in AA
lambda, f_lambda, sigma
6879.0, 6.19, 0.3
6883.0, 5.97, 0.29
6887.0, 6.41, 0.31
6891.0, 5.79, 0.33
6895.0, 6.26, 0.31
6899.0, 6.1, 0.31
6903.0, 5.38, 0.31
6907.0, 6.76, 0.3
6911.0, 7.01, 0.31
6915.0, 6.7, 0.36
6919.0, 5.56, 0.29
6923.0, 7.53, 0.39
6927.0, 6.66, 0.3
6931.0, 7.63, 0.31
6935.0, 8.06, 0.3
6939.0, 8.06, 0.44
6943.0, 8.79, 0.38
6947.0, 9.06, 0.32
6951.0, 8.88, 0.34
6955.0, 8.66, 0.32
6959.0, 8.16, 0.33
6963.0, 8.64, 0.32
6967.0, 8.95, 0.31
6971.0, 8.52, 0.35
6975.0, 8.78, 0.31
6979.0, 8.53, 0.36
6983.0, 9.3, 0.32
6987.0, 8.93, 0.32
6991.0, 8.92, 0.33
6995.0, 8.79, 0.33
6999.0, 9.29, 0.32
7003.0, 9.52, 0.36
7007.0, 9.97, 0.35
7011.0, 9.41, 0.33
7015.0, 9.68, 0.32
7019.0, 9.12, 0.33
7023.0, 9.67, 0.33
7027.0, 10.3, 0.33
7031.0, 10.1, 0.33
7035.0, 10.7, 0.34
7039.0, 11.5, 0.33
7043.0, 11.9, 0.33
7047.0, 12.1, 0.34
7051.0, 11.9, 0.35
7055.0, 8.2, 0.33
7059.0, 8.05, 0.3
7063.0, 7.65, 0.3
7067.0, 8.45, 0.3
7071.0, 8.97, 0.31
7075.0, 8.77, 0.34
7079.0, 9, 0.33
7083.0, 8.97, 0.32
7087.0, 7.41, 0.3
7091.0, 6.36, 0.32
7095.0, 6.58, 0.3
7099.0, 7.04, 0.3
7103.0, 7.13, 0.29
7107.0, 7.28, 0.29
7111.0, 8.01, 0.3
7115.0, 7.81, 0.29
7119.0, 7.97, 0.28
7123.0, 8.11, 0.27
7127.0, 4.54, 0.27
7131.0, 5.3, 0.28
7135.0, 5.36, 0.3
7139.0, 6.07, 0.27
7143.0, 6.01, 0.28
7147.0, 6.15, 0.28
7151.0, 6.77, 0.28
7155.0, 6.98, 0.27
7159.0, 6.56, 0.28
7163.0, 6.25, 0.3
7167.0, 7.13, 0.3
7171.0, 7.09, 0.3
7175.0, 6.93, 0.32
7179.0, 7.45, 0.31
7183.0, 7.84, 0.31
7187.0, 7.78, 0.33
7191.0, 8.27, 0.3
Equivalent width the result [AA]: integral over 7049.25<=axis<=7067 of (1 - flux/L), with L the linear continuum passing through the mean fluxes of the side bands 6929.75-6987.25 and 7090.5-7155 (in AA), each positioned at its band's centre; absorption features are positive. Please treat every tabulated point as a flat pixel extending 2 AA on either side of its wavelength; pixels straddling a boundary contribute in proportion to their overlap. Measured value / -3.38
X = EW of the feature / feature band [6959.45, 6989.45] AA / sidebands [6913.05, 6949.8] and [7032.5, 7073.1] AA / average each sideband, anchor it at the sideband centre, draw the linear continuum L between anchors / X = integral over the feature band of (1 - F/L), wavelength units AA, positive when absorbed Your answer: -1.3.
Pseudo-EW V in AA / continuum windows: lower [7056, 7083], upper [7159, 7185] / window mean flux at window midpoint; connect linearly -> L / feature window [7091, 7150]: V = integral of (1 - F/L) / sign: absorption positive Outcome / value 8.6 AA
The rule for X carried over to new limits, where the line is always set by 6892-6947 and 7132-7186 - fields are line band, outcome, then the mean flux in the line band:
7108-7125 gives -3.07 AA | 7.93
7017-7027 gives -3.96 AA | 9.58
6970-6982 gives -3.02 AA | 8.67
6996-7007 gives -4.08 AA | 9.45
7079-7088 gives -2.24 AA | 8.46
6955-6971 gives -3.76 AA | 8.58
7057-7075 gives -4.08 AA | 8.33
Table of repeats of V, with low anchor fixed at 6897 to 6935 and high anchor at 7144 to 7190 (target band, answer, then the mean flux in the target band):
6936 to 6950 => -3.98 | 8.61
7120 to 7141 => 2.95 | 5.98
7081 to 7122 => -3.31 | 7.47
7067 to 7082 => -4.31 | 8.86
